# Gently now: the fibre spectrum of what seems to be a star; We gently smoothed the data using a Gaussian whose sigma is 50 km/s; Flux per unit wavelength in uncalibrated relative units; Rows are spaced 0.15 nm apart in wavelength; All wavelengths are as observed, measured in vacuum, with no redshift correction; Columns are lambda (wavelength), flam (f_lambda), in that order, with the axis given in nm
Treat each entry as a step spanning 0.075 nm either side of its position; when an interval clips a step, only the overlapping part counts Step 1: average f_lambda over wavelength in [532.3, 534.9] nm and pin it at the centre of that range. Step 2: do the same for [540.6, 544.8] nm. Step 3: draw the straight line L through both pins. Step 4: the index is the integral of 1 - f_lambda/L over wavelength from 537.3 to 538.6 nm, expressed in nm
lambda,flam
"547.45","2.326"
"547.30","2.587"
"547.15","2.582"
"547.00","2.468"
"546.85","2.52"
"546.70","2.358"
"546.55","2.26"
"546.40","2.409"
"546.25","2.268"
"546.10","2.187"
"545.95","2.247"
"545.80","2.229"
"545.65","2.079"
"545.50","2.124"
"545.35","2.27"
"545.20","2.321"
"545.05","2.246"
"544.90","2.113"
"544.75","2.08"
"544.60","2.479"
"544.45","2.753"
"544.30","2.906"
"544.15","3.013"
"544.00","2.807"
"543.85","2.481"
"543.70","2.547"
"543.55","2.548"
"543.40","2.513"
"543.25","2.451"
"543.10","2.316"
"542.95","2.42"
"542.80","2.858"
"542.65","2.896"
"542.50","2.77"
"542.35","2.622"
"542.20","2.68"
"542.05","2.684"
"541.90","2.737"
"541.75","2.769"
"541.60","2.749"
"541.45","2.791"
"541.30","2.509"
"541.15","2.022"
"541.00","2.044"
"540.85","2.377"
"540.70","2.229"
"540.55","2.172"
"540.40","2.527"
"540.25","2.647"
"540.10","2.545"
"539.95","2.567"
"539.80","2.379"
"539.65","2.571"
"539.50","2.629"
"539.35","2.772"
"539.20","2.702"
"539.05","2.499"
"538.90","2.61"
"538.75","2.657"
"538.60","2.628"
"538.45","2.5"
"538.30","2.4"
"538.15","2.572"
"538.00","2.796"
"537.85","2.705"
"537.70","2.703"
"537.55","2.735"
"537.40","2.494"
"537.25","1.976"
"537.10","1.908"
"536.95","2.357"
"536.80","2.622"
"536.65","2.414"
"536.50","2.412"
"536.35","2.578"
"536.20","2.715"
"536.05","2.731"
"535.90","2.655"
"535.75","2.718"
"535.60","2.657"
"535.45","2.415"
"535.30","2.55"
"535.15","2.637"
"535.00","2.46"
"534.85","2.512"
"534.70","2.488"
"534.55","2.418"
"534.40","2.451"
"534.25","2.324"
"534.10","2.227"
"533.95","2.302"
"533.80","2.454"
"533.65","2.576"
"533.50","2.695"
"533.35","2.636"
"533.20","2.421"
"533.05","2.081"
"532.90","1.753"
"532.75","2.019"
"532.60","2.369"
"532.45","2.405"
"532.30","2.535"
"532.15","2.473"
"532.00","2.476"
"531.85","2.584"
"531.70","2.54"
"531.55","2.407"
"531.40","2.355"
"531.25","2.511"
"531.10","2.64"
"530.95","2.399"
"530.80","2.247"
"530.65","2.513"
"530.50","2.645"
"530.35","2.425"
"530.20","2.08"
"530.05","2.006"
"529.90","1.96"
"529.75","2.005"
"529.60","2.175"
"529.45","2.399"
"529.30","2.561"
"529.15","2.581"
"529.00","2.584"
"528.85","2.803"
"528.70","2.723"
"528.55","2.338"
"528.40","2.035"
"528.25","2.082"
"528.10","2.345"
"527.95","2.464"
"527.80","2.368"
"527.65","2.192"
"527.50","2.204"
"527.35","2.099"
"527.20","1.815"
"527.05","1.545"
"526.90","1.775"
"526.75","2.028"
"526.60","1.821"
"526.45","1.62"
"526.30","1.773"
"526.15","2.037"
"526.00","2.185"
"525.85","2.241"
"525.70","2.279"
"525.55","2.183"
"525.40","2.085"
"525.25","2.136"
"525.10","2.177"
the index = -0.07 nm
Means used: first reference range 2.36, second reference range 2.57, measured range 2.6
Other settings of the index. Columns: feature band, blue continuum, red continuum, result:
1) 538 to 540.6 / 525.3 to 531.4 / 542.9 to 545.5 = -0.18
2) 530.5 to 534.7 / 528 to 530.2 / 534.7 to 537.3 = 0.00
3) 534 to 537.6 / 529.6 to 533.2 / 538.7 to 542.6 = -0.07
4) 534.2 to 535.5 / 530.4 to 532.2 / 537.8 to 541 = 0.01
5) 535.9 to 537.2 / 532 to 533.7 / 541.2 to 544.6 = 0.00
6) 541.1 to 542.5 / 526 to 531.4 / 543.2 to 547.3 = -0.15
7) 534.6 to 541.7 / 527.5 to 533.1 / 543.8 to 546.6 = -0.45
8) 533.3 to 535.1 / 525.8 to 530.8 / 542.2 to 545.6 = -0.11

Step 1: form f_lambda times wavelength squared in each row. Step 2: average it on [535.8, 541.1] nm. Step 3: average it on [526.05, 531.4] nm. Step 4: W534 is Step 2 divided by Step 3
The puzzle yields 1.17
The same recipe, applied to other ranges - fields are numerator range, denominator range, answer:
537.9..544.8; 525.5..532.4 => 1.19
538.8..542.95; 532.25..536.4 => 1.07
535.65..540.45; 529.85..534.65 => 1.10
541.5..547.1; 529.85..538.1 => 1.06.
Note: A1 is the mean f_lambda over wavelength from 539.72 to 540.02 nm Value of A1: 2.47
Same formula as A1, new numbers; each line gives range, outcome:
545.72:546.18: 2.22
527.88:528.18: 2.4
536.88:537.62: 2.29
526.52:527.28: 1.8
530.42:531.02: 2.45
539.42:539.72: 2.6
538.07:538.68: 2.53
